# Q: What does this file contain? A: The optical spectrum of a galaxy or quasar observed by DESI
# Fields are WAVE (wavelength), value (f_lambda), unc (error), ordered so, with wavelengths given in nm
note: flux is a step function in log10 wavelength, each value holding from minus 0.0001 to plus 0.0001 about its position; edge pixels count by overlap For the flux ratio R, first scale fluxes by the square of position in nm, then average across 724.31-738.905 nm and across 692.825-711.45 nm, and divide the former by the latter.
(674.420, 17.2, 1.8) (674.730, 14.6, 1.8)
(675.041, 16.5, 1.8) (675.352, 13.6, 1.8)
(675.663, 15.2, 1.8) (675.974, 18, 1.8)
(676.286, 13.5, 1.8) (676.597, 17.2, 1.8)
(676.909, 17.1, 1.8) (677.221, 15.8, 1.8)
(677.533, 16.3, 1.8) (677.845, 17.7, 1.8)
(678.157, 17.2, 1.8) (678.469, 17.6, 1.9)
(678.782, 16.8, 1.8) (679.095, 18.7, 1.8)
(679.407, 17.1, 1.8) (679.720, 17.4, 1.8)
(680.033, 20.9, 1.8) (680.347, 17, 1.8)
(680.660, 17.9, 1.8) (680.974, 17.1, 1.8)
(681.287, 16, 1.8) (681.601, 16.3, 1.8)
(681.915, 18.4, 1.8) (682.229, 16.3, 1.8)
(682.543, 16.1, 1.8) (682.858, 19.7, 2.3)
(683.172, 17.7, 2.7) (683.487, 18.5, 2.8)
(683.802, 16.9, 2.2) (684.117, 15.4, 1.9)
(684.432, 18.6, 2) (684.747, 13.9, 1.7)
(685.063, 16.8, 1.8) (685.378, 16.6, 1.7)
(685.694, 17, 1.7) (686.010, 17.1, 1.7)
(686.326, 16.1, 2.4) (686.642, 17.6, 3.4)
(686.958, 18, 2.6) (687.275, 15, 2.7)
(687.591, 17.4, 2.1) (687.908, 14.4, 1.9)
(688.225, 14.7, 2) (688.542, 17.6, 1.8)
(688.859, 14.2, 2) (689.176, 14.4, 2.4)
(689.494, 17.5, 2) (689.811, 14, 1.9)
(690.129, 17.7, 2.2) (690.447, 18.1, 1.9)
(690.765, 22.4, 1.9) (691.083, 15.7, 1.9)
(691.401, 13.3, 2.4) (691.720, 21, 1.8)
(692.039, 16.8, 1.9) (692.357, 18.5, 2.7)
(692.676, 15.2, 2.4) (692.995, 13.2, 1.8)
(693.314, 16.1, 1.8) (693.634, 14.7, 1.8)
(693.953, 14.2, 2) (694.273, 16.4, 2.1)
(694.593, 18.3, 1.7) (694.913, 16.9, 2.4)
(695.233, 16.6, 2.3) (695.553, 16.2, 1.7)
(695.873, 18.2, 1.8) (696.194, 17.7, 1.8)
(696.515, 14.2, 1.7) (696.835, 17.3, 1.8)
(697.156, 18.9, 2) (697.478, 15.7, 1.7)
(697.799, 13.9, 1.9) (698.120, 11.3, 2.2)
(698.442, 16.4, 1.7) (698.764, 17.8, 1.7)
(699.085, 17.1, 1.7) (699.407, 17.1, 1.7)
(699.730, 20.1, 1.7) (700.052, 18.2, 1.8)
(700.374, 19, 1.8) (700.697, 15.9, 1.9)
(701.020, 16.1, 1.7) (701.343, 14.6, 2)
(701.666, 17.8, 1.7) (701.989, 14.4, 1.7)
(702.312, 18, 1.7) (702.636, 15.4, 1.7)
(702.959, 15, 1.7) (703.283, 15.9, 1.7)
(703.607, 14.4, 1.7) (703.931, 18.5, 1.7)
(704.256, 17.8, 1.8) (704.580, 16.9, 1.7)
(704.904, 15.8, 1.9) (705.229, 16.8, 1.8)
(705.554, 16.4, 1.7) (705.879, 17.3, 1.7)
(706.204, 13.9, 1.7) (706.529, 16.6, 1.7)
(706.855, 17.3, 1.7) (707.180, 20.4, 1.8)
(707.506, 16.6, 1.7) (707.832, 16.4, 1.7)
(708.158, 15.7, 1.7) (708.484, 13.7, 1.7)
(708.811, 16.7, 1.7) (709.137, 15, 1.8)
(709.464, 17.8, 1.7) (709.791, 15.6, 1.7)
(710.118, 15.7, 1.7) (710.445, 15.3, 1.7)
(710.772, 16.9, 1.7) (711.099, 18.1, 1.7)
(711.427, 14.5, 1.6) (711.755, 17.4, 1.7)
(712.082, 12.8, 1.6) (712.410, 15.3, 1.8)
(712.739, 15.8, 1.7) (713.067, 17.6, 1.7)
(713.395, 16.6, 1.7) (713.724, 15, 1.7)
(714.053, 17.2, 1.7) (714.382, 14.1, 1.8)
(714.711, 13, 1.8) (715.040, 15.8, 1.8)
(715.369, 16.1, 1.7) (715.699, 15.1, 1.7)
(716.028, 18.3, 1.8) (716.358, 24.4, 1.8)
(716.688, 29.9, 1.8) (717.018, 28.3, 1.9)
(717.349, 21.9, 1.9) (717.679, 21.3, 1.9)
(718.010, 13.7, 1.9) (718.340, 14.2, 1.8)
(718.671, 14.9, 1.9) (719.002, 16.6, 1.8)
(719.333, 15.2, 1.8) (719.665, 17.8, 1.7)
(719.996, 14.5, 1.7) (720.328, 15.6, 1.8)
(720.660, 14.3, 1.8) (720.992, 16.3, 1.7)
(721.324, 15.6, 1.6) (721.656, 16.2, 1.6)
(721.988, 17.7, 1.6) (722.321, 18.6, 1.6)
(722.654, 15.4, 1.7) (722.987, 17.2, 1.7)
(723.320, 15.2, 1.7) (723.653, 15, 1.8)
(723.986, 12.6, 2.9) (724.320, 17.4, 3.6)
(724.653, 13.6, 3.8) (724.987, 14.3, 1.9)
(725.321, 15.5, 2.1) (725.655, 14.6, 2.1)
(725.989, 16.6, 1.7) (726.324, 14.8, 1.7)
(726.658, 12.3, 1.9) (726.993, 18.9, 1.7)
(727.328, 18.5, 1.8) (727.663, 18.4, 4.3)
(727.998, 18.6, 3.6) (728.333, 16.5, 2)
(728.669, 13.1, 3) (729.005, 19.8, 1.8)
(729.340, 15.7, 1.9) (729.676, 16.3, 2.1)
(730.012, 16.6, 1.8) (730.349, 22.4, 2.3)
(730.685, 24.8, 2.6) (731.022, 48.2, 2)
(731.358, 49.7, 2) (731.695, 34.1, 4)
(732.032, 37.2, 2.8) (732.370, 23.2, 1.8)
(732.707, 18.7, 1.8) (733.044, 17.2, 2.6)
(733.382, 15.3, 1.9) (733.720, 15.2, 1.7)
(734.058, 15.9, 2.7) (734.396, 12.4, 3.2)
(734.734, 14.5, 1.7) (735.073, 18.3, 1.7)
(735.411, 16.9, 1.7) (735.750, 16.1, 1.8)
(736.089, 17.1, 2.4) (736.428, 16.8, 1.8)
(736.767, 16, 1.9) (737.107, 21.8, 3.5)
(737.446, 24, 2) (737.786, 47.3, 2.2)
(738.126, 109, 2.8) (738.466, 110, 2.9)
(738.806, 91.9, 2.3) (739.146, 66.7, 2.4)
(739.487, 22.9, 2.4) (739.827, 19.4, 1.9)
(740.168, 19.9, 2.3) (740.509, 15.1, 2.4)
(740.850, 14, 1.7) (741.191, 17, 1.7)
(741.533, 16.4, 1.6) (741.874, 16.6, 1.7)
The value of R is 1.7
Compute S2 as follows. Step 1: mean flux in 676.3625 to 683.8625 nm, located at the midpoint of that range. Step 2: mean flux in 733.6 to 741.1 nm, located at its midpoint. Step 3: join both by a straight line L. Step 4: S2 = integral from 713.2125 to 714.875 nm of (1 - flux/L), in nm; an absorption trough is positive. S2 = 0.71 nm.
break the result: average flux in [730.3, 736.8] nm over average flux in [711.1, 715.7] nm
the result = 1.45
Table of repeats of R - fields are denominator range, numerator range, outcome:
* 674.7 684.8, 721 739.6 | 1.72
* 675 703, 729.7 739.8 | 2.24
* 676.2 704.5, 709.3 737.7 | 1.20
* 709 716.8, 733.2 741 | 2.05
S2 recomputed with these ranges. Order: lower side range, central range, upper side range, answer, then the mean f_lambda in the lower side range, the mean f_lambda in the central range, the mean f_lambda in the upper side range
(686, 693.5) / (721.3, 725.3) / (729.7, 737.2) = 0.970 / 16.5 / 15.7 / 22.1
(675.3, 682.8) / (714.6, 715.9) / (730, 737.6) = 0.340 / 17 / 15.2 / 22.4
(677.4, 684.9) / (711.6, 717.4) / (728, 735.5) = 0.681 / 17.3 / 18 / 21.9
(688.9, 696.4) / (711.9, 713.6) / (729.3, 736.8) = 0.319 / 16.6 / 15.6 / 21.9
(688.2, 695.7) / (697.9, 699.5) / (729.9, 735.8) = 0.161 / 16.4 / 15.8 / 23.3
